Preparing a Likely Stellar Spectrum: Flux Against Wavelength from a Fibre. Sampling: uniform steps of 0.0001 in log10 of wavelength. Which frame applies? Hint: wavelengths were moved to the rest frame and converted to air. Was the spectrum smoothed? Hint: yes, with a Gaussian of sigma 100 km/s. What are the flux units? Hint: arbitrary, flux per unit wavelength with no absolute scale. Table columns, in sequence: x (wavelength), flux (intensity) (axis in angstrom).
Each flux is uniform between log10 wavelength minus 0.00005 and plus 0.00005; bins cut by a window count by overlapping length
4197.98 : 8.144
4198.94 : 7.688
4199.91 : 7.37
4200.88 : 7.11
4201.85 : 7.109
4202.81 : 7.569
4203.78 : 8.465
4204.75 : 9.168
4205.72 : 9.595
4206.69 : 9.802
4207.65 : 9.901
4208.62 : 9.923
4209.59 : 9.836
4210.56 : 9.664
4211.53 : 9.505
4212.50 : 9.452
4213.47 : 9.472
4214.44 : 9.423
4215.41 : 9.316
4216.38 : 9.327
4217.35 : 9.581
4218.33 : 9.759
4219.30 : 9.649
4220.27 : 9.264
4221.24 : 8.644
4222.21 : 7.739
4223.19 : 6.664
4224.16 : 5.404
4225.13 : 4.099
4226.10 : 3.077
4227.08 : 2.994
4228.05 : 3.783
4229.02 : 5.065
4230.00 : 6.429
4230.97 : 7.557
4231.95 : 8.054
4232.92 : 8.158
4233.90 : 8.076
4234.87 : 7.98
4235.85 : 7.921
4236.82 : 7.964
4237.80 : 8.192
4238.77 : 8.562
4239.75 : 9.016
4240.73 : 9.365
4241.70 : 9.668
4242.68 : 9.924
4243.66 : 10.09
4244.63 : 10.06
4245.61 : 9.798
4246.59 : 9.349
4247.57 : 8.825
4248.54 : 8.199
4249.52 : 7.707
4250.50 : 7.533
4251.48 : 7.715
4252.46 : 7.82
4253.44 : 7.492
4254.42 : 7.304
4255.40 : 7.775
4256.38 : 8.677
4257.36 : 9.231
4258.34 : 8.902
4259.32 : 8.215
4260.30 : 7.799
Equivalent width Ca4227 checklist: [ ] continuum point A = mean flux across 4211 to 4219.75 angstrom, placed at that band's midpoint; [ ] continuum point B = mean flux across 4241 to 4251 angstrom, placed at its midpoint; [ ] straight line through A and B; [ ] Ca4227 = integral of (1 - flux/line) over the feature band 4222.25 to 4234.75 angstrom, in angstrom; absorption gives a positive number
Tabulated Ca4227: 4.6 angstrom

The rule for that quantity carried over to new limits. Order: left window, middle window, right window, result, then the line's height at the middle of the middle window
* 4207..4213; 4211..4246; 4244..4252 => 4.5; 9.21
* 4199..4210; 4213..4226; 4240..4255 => 0.8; 8.69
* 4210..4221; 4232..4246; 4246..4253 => -0.5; 8.58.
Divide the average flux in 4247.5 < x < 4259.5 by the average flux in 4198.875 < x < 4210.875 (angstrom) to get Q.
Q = 0.93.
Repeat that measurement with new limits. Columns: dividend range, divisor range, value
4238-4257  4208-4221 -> 0.91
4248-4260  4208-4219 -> 0.84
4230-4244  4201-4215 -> 0.93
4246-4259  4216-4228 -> 1.17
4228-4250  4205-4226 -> 0.95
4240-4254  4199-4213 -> 1.00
